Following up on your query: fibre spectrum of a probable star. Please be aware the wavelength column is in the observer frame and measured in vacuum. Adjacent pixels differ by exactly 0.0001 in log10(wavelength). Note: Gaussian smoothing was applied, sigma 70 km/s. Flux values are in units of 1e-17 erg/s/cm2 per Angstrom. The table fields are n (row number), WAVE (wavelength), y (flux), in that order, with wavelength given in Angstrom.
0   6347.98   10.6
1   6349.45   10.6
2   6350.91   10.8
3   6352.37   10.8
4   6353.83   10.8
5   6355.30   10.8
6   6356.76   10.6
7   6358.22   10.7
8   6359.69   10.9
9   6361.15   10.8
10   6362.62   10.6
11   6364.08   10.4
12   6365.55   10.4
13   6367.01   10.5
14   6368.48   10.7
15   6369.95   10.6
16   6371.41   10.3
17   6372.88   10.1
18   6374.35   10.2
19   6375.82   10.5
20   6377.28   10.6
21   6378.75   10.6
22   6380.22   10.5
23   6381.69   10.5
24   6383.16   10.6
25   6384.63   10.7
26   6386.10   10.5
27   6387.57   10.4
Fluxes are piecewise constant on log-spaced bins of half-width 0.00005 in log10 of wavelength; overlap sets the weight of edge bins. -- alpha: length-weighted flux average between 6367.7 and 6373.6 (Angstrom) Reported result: 10.4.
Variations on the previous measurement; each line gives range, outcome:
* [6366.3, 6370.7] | 10.6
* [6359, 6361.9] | 10.8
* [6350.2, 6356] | 10.8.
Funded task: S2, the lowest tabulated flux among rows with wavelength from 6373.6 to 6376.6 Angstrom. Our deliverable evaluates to 10.2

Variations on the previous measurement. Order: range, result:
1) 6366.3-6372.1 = 10.3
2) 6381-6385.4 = 10.5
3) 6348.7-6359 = 10.6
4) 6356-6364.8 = 10.4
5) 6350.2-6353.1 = 10.8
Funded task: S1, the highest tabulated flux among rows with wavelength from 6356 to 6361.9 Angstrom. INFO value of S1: 10.9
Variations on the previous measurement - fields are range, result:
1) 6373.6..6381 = 10.6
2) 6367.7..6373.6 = 10.7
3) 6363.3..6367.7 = 10.5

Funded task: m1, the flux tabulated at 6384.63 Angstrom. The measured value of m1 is 10.7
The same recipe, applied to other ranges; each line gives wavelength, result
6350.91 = 10.8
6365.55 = 10.4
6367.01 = 10.5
